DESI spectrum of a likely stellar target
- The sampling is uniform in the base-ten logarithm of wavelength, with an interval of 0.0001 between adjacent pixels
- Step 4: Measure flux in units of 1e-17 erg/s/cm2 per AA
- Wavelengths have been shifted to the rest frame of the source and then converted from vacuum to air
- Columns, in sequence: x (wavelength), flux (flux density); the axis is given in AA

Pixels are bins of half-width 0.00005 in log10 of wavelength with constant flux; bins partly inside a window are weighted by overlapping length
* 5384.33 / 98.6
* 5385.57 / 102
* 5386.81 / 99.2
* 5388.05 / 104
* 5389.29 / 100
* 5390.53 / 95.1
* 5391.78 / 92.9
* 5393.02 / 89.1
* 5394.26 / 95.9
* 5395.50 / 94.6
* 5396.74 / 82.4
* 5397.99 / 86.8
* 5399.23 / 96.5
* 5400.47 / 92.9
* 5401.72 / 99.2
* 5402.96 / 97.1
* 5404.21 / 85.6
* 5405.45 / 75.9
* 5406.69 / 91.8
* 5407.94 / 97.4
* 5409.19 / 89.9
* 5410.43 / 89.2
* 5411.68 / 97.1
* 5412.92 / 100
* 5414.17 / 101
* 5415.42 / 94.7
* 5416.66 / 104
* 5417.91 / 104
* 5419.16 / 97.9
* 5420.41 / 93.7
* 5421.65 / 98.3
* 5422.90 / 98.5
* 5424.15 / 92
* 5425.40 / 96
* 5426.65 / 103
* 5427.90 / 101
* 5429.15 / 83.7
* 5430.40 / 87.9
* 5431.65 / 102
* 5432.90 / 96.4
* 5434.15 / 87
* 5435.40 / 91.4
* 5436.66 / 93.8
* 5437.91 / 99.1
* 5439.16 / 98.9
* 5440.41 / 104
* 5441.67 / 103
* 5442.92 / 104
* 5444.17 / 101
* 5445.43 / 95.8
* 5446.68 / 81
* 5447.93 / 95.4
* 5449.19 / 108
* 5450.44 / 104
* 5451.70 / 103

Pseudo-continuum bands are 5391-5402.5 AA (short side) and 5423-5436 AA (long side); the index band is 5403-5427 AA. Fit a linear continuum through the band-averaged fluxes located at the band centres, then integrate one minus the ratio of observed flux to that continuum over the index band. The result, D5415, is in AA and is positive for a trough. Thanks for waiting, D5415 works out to -0.5 AA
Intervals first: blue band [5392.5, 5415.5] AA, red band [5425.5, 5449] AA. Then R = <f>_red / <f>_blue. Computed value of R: 1.0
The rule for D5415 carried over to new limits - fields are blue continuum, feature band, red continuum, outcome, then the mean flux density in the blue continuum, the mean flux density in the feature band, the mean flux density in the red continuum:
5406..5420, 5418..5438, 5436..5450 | 0.5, 96.8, 95.2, 98.6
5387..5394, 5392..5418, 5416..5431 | 0.8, 96.3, 93.4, 96.7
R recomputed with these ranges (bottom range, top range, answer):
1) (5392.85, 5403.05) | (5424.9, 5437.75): 1.02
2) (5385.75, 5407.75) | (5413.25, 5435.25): 1.04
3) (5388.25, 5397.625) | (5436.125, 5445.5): 1.08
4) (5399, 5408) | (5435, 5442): 1.07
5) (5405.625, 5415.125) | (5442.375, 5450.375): 1.04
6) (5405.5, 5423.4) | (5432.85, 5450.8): 1.01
